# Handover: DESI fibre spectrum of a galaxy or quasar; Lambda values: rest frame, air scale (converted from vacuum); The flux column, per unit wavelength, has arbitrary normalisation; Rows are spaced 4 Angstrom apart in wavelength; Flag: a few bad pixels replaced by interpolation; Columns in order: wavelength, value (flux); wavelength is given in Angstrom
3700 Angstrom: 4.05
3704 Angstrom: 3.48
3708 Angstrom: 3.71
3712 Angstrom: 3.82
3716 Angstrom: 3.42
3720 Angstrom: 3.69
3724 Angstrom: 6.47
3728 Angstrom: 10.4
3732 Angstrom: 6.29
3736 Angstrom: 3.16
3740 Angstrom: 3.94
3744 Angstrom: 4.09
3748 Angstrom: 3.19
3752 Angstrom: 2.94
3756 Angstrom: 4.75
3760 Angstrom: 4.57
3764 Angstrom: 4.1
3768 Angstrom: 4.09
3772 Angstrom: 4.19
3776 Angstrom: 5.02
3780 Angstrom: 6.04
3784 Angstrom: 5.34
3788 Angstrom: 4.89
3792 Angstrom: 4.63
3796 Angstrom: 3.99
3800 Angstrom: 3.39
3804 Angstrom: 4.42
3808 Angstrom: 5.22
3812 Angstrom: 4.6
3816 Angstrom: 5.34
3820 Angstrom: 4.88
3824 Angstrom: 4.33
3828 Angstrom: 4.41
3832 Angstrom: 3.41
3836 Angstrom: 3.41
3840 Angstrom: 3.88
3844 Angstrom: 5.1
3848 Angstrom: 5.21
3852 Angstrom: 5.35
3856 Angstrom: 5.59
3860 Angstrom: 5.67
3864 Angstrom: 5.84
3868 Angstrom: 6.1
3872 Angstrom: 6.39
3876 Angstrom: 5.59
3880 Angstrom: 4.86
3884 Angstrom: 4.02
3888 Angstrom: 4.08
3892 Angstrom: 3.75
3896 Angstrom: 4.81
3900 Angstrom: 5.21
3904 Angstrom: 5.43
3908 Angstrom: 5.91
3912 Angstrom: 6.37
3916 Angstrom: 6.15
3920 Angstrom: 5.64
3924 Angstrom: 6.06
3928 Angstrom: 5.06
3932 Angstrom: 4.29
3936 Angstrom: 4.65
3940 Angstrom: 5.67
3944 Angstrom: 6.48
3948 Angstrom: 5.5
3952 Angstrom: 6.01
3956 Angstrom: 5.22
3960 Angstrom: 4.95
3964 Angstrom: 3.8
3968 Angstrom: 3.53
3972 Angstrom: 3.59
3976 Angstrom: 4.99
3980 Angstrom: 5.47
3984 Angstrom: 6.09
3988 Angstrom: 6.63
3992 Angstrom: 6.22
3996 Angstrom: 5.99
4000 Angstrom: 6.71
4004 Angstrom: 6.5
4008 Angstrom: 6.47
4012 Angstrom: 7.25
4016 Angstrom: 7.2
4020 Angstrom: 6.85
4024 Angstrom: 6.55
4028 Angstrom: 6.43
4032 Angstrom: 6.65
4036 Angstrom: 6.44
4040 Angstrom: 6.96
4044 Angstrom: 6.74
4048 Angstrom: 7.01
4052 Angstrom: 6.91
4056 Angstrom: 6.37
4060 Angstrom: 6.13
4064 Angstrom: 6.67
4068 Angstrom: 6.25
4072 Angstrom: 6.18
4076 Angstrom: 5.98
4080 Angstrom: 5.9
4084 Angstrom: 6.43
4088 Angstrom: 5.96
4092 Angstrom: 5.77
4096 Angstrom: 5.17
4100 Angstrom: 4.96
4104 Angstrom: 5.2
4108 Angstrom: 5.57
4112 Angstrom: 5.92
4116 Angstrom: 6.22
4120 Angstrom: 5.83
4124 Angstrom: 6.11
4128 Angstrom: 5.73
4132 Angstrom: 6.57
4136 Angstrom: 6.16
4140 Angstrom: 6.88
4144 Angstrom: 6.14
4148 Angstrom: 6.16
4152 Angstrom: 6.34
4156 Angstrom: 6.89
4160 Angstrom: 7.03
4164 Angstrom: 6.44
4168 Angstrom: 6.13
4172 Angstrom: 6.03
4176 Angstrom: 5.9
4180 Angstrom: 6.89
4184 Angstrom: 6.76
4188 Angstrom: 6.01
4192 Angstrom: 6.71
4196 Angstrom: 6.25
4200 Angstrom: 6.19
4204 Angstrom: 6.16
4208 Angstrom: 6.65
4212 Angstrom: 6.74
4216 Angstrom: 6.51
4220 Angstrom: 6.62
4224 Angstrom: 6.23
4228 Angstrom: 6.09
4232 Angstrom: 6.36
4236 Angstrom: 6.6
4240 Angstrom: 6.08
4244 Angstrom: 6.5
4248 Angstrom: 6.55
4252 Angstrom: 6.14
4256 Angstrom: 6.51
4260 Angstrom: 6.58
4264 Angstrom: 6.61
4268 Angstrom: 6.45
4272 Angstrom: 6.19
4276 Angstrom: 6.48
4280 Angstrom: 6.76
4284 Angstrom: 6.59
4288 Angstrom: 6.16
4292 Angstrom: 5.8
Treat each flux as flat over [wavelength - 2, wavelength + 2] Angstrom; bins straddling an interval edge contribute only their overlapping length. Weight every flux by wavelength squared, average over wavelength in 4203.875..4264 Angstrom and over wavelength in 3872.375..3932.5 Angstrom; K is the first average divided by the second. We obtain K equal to 1.5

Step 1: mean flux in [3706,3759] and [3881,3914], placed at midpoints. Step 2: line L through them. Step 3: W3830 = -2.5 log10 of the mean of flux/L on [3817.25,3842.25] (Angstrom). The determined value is 0.17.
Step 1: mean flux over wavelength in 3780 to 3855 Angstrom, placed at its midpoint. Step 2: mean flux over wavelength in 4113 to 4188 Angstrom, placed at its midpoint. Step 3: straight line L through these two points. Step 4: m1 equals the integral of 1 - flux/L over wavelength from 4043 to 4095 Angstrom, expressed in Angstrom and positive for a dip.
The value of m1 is -3.5 Angstrom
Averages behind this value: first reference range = 4.6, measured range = 6.3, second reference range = 6.33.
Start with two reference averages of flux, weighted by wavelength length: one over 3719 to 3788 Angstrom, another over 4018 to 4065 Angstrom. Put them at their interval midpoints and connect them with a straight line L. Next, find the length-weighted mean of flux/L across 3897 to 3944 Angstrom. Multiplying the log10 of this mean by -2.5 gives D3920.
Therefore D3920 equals 0.07 mag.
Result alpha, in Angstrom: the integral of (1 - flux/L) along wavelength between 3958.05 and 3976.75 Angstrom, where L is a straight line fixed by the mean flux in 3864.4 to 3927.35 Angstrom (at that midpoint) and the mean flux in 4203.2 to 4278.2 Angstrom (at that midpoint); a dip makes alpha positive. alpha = 4.9 Angstrom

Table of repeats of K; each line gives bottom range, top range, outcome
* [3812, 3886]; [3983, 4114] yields 1.41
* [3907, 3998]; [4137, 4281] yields 1.35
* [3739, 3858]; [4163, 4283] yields 1.77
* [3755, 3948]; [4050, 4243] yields 1.45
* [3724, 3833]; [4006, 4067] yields 1.63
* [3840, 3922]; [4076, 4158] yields 1.27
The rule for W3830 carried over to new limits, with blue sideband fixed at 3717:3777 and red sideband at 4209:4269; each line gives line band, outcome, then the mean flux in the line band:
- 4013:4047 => -0.184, 6.75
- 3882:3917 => 0.041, 5.05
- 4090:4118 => 0.079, 5.54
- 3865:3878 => -0.170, 6.01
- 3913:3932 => -0.058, 5.61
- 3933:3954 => -0.040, 5.6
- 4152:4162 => -0.115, 6.84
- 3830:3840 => 0.389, 3.5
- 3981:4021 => -0.171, 6.56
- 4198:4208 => 0.008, 6.27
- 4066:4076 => -0.058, 6.17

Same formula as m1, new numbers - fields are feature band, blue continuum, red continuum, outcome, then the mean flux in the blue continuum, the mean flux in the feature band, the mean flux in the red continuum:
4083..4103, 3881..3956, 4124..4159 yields 1.7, 5.28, 5.6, 6.36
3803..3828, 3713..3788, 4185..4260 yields 1.0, 4.75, 4.78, 6.39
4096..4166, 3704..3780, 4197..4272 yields -0.8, 4.56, 6.1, 6.41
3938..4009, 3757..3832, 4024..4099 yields 2.8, 4.6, 5.53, 6.32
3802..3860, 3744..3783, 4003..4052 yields 3.1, 4.34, 4.69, 6.77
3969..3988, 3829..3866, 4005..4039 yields 3.5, 4.82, 5.12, 6.73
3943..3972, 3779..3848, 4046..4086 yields 3.4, 4.54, 4.92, 6.38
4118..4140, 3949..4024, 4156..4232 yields 0.2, 5.77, 6.15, 6.42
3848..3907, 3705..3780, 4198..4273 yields -1.6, 4.57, 5.2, 6.41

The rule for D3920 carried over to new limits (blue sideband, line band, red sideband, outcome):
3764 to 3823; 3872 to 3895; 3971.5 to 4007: 0.13 mag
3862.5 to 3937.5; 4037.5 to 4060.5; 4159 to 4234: -0.15 mag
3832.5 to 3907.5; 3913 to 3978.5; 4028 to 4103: 0.07 mag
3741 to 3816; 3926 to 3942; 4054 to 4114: 0.06 mag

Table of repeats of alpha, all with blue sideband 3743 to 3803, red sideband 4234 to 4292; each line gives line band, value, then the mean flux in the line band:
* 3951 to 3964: 0.1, 5.1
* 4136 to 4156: -1.6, 6.41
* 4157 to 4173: -1.2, 6.46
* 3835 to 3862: -1.5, 4.94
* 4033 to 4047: -3.2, 6.73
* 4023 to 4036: -2.6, 6.53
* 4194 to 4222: -1.2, 6.45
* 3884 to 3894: 1.9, 3.94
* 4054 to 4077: -2.8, 6.28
